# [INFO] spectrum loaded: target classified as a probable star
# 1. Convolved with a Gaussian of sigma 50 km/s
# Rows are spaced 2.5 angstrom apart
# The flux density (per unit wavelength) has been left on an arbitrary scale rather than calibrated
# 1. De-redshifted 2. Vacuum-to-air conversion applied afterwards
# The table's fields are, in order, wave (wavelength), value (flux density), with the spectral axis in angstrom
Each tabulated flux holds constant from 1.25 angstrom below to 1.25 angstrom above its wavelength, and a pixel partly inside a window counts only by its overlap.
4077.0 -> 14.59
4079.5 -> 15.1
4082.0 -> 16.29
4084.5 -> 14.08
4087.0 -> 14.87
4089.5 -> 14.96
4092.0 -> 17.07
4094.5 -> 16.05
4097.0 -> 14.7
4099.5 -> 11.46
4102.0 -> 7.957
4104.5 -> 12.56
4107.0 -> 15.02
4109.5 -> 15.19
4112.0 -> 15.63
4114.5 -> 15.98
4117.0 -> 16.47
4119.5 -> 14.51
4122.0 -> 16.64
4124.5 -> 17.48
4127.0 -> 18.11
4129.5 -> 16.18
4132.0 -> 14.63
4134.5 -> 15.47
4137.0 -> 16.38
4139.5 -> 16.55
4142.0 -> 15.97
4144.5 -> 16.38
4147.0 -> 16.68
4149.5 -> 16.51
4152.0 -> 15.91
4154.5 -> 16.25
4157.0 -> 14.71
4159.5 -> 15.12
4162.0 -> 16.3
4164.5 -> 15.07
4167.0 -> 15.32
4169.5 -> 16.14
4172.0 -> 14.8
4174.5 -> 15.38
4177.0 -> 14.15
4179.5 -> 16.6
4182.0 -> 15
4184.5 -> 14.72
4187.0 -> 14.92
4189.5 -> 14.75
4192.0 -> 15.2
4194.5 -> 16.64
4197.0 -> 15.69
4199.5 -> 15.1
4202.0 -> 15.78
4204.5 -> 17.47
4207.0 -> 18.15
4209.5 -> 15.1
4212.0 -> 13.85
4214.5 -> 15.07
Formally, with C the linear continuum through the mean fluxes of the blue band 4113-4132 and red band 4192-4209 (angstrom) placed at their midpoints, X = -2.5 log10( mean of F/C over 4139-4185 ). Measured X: 0.05 mag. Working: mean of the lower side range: 16.3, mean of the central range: 15.7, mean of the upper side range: 16.3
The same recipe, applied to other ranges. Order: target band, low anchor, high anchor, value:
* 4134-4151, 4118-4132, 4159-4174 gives -0.020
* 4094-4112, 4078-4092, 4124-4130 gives 0.209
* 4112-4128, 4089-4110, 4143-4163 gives -0.126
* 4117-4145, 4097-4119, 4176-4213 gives -0.136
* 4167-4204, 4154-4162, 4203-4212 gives 0.042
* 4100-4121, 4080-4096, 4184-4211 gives 0.108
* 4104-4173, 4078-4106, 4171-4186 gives -0.084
